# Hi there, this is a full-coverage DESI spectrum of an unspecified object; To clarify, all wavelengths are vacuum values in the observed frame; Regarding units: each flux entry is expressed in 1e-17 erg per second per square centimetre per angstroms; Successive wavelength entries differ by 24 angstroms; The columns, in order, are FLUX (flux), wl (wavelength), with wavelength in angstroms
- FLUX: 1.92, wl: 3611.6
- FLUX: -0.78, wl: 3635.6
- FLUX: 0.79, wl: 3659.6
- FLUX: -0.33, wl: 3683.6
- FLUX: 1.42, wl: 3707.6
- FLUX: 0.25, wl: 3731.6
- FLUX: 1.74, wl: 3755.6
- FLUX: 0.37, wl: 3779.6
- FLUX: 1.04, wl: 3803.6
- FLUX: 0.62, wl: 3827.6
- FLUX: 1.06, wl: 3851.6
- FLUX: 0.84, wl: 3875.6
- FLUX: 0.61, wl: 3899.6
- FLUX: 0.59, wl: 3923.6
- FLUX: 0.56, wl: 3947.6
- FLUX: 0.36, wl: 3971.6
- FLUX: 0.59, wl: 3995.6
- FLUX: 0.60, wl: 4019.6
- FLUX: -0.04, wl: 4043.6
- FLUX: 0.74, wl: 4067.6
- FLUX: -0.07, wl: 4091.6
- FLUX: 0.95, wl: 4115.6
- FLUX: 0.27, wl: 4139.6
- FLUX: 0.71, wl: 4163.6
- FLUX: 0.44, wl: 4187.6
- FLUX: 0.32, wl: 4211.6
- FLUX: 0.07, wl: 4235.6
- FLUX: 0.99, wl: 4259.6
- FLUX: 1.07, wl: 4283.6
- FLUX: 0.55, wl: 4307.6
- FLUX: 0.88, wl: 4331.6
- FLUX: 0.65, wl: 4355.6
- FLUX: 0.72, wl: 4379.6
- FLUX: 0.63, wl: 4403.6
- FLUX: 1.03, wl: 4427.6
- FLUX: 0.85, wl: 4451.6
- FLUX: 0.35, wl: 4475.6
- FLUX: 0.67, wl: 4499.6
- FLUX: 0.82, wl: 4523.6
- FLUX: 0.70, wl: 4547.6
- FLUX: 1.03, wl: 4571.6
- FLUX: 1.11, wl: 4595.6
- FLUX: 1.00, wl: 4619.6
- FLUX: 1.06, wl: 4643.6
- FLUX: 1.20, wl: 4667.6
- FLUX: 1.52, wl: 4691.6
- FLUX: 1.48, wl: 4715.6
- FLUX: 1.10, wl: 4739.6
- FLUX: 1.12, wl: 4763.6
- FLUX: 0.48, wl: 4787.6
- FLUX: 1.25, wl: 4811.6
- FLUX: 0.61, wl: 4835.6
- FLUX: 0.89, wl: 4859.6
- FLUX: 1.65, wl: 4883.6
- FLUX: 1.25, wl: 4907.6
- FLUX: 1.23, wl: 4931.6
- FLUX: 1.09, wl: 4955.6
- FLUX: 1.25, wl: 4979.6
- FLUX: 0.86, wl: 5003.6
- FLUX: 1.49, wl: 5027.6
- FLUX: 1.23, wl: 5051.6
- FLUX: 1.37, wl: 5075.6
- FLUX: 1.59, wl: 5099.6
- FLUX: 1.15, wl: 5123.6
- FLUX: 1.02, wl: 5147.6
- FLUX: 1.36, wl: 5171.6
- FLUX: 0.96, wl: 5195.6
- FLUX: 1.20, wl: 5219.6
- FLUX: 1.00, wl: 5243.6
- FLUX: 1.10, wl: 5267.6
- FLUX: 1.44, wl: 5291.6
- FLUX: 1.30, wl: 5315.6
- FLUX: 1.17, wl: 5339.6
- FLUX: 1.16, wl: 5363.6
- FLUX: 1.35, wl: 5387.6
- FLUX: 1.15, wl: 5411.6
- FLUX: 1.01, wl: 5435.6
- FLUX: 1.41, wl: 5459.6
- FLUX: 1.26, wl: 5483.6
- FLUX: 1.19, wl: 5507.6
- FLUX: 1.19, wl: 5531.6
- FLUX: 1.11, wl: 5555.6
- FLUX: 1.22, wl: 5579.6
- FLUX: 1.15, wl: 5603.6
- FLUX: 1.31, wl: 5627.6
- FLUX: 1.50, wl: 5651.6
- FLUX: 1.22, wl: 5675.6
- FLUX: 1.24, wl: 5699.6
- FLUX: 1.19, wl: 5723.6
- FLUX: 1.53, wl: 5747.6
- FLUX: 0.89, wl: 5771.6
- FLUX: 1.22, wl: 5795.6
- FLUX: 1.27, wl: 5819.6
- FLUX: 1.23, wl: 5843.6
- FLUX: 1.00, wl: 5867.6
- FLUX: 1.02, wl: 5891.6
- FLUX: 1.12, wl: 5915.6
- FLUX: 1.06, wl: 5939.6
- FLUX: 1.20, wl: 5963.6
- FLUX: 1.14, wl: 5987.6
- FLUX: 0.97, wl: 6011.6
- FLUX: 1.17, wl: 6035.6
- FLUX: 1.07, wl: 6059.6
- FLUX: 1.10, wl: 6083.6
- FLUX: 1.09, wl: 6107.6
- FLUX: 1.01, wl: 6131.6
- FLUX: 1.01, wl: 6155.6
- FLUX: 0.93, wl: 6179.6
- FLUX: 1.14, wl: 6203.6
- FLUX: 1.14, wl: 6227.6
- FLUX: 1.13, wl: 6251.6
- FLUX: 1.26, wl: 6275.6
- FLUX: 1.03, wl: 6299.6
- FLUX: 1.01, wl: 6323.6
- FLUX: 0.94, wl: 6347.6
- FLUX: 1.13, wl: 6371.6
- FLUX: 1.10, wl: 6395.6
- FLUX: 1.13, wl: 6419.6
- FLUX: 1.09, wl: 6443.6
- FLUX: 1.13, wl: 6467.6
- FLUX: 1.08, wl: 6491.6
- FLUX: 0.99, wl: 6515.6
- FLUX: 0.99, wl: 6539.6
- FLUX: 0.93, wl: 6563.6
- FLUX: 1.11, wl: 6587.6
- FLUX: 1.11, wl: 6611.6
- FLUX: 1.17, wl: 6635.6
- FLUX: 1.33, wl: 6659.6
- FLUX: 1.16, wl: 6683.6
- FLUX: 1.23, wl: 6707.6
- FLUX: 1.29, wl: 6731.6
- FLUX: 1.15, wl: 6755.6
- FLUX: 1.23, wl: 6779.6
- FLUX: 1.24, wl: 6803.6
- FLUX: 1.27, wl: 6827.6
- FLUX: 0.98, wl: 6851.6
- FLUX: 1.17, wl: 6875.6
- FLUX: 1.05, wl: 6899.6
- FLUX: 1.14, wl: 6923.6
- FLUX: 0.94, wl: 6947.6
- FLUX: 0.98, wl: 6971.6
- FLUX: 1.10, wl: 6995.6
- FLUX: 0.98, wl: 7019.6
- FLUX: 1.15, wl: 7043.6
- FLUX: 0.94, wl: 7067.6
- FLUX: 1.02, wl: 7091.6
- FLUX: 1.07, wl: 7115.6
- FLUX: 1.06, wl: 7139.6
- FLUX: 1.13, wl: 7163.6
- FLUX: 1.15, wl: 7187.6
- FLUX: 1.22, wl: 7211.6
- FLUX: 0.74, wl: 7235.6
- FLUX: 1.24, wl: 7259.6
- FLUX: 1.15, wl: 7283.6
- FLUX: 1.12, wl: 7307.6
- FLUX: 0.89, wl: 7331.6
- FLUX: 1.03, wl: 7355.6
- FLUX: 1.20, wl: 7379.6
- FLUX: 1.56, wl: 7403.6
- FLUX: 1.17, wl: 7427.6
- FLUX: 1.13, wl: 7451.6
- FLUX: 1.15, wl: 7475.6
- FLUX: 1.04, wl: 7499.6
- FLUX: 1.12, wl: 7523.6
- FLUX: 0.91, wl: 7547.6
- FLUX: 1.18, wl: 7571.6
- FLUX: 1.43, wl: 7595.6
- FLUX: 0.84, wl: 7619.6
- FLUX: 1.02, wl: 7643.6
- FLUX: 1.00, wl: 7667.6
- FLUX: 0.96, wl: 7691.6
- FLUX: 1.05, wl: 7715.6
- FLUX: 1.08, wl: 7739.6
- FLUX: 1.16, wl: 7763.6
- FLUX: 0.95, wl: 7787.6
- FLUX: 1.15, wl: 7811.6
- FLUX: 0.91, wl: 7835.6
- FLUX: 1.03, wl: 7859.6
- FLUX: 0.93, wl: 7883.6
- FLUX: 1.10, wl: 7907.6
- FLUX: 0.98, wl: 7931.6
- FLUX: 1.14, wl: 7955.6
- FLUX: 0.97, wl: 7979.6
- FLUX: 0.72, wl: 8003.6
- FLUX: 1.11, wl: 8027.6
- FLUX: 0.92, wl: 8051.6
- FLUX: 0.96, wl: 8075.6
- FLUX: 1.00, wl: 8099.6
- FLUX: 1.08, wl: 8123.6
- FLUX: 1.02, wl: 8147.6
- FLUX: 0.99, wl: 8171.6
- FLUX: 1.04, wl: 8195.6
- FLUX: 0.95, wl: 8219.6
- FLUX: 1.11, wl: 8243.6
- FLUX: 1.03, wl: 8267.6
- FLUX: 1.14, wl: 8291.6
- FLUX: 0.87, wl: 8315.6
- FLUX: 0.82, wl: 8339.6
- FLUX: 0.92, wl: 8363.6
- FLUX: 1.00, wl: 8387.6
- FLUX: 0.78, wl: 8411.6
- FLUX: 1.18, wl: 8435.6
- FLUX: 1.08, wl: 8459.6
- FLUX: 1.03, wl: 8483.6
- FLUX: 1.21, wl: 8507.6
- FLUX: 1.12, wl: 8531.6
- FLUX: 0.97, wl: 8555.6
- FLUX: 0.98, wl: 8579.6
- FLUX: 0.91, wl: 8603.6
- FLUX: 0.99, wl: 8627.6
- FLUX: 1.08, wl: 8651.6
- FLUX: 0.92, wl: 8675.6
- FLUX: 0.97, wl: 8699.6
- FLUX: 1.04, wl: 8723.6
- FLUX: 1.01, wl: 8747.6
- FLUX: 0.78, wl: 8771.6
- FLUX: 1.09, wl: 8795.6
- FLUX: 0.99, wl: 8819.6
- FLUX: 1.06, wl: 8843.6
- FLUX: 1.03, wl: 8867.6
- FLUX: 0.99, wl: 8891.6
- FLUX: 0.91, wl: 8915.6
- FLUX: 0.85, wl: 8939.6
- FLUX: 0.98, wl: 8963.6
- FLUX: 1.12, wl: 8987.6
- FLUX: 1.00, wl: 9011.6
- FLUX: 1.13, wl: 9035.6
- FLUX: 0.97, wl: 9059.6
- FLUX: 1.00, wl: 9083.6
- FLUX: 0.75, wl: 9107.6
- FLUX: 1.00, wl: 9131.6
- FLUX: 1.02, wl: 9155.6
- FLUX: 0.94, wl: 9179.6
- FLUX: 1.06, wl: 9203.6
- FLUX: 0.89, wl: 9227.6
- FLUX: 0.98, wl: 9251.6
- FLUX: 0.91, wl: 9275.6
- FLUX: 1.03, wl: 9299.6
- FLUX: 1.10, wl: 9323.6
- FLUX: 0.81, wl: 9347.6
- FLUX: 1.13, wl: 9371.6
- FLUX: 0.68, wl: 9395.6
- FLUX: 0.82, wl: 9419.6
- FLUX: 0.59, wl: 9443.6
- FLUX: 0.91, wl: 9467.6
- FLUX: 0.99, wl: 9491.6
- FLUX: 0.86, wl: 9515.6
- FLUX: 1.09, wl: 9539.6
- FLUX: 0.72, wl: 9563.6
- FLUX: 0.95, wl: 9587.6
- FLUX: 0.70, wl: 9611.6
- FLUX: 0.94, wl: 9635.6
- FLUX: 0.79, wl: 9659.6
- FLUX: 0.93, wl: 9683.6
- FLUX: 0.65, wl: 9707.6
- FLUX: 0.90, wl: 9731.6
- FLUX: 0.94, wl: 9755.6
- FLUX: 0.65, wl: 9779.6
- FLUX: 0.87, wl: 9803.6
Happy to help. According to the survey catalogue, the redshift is 0.128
